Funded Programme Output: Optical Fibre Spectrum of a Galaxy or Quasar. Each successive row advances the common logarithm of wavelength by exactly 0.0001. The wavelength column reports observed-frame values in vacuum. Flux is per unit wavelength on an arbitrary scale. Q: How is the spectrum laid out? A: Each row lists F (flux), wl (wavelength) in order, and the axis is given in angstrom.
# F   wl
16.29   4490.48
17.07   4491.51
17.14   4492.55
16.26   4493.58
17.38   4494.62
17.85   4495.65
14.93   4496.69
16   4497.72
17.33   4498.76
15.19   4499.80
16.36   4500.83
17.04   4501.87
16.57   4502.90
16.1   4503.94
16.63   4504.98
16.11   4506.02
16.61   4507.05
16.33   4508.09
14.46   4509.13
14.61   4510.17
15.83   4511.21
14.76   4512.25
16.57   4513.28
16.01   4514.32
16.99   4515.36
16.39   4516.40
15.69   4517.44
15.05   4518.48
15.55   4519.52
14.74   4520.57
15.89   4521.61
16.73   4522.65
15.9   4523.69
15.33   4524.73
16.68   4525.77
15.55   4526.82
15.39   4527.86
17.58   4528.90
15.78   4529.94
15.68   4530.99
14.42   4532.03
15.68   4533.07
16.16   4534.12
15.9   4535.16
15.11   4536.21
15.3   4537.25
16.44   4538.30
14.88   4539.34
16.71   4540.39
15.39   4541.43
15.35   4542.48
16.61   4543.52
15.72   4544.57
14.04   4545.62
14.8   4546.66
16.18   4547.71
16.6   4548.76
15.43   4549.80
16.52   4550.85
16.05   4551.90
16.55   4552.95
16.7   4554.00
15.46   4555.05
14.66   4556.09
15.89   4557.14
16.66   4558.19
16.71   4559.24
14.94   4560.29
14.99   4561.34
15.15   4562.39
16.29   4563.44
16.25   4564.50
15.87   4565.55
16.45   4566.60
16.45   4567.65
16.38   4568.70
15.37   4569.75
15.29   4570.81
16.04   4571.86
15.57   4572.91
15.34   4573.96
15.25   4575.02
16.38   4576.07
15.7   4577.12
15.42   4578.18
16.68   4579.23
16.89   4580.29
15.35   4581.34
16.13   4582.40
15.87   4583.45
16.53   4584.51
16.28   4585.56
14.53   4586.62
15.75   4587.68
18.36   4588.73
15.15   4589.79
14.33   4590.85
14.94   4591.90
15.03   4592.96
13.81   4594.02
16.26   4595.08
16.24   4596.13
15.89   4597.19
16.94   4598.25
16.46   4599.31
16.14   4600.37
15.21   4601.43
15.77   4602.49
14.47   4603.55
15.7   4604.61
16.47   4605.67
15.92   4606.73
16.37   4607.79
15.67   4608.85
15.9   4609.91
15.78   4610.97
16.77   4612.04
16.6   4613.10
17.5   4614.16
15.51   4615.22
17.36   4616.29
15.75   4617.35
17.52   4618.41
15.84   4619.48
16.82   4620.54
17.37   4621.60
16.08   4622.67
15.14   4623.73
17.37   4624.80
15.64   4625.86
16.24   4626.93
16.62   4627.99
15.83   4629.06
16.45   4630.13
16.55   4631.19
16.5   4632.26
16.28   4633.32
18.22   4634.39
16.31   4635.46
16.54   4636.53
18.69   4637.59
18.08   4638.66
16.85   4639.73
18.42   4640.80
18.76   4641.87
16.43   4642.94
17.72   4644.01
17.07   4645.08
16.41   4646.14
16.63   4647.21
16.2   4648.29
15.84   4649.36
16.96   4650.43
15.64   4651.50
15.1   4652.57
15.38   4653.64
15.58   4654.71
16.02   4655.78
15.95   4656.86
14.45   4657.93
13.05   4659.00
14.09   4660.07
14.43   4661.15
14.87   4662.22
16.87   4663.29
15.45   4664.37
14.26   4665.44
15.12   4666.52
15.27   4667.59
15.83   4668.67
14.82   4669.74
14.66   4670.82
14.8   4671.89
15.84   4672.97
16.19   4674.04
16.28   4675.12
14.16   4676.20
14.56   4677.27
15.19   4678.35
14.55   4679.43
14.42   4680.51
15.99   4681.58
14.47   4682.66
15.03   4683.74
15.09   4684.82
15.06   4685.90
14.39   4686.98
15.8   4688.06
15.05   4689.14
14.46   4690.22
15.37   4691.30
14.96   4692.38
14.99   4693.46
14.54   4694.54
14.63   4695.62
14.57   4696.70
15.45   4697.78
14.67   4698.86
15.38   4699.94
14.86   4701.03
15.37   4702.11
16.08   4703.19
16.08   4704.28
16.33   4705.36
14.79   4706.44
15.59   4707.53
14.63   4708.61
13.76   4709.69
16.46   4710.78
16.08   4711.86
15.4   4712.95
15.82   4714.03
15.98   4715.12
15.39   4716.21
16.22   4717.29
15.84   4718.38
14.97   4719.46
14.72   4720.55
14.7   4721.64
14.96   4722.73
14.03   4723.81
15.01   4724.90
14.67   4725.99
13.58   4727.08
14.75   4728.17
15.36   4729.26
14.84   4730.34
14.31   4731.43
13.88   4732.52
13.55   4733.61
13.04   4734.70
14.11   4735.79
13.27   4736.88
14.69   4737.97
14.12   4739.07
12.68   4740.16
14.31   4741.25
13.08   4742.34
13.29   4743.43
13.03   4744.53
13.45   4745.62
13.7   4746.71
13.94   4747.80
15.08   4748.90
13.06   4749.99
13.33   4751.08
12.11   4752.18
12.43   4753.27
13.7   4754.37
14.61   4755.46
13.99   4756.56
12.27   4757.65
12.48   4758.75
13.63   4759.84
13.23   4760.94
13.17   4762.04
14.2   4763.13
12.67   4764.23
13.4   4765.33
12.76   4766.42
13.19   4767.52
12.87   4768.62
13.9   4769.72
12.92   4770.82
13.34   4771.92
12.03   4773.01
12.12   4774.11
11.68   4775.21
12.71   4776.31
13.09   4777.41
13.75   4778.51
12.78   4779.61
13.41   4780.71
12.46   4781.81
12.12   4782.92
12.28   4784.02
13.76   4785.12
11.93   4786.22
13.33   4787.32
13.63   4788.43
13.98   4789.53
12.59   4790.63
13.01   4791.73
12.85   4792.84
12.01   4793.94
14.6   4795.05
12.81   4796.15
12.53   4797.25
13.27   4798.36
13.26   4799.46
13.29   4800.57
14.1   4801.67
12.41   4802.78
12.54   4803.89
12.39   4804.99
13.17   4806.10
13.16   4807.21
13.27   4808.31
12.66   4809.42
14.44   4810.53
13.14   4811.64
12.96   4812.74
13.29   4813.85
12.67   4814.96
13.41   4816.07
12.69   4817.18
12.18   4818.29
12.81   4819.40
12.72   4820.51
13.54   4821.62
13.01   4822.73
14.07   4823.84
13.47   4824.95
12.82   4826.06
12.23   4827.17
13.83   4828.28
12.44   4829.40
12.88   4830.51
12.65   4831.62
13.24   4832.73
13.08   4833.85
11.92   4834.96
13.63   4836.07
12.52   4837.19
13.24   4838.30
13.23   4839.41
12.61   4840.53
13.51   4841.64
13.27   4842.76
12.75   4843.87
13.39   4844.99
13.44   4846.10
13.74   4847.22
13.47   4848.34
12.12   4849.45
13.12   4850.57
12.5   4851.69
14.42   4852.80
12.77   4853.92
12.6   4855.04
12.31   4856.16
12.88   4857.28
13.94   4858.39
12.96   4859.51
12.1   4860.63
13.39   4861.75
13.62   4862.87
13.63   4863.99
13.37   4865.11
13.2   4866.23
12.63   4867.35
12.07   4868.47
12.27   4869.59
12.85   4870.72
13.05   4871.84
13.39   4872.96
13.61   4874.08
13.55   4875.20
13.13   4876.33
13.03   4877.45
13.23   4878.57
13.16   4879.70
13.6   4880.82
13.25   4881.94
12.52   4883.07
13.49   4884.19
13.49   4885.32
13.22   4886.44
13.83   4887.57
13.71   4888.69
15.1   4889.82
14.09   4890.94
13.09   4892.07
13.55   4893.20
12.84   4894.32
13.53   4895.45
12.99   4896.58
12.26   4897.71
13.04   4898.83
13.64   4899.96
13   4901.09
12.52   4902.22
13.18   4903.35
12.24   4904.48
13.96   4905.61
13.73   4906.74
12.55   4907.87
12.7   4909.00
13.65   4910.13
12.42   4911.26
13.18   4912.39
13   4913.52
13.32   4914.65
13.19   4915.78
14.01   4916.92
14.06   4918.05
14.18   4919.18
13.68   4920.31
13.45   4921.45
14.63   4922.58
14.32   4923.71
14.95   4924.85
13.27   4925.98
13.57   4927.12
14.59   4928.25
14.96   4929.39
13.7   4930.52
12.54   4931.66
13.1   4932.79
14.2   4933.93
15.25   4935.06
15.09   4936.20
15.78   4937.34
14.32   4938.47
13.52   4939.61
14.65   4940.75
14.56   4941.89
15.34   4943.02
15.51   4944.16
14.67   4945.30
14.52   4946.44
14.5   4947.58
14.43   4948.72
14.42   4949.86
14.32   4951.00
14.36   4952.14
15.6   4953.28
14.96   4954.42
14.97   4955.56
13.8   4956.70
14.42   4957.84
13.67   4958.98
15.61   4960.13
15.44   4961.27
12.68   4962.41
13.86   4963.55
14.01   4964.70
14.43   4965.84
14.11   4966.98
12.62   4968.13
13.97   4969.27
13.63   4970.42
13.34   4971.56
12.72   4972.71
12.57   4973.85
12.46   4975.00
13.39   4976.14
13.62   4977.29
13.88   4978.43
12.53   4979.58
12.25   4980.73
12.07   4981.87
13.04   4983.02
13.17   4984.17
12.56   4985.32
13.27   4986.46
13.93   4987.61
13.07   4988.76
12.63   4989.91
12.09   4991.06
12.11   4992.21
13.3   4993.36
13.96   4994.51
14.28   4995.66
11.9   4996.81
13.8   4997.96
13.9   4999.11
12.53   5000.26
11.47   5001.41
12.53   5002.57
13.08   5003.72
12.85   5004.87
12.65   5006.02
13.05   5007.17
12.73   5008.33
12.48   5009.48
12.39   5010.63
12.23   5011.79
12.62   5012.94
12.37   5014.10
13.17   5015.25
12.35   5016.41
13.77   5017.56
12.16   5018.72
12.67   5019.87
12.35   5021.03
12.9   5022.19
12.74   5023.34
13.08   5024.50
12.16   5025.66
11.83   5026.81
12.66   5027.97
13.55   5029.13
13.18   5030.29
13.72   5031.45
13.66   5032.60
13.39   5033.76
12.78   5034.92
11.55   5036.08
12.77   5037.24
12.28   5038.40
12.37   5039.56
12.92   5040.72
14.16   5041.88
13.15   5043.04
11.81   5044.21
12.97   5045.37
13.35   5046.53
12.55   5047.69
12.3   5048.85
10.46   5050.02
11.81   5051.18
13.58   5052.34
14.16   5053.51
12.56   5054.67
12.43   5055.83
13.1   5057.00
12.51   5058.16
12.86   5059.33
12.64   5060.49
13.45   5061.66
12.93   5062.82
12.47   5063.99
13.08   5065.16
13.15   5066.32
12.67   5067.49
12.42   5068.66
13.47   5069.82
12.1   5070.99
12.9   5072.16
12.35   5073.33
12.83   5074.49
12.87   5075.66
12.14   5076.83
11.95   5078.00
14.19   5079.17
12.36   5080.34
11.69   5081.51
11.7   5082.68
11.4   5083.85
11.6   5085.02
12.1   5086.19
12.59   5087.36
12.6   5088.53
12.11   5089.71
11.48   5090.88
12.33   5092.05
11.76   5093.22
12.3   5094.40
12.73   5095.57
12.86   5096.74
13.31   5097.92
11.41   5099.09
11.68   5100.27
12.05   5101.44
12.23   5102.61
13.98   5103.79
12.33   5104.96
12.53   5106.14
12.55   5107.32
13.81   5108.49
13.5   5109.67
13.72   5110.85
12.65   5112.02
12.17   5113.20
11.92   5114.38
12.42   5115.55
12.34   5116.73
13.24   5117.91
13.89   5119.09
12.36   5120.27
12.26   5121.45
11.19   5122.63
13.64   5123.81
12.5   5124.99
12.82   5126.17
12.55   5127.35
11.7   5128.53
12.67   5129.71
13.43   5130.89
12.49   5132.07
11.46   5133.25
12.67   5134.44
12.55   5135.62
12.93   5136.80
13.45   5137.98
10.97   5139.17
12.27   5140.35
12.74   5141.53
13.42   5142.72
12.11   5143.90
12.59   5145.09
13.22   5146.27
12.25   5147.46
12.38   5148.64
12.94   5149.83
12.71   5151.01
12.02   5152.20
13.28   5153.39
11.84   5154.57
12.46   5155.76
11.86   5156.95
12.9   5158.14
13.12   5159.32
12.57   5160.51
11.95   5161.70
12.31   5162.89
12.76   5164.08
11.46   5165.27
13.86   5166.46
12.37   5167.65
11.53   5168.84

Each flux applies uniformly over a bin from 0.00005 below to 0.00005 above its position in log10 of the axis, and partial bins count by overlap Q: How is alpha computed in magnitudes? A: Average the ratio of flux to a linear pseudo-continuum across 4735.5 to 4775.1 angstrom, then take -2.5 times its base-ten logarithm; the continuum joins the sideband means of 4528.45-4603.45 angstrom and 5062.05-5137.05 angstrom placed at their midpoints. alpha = 0.10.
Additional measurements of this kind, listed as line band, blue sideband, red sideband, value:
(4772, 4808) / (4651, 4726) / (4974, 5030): 0.118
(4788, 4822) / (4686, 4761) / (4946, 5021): 0.084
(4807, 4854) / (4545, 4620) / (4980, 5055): 0.083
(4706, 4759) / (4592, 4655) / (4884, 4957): 0.087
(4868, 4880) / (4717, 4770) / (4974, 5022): 0.024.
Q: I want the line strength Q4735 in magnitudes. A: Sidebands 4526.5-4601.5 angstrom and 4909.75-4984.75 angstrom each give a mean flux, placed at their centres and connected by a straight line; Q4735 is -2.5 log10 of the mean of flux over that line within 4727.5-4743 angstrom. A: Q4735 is 0.07 mag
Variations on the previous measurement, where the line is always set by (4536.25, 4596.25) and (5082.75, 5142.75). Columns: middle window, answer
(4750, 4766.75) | 0.11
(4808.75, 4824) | 0.09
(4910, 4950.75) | -0.04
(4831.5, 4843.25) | 0.09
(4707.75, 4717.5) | -0.04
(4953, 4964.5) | -0.08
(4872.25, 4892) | 0.03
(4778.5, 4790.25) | 0.12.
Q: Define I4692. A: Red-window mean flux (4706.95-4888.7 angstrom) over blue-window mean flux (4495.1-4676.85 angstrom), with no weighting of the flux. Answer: 0.84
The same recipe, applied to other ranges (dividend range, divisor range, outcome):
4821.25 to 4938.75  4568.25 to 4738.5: 0.85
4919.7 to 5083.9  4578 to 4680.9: 0.83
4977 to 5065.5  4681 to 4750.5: 0.87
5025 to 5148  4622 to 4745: 0.82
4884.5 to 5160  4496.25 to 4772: 0.85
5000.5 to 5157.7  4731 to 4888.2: 0.96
